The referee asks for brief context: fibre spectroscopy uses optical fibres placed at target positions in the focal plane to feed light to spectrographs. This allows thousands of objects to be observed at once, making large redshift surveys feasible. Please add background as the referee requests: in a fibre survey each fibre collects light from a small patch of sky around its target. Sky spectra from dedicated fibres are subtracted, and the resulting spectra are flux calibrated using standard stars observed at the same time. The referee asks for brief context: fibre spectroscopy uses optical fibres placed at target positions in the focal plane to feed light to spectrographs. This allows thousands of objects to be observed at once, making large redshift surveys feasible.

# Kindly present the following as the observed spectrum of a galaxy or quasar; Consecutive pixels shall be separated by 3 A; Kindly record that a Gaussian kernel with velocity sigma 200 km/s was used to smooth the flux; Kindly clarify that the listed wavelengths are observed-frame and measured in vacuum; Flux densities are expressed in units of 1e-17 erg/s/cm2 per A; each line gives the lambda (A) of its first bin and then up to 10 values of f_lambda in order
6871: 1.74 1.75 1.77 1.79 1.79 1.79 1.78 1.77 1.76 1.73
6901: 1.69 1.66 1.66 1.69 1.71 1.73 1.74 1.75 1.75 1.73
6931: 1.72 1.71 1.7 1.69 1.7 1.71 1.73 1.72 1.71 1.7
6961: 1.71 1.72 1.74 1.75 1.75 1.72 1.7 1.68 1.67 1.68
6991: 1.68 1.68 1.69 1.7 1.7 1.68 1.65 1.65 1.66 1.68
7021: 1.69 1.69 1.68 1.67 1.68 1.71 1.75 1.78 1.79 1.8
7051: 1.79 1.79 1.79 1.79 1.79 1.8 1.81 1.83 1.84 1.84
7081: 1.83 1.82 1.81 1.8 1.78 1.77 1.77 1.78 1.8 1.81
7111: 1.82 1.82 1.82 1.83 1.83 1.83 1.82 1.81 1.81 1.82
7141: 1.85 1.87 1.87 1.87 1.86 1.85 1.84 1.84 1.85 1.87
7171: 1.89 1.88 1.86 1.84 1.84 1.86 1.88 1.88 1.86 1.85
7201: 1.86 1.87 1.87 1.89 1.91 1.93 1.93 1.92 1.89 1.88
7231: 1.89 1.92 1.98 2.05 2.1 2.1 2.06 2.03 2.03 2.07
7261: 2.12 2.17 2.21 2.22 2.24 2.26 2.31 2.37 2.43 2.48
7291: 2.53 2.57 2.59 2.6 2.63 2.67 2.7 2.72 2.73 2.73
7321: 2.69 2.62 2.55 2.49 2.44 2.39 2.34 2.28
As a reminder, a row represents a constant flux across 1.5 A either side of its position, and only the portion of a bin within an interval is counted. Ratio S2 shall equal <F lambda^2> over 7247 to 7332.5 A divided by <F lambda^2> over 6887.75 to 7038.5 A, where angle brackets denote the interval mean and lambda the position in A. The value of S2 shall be 1.56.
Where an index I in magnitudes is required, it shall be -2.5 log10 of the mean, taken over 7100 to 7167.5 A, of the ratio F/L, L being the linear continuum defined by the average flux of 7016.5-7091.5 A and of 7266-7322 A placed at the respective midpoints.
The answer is 0.10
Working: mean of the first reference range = 1.77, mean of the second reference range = 2.51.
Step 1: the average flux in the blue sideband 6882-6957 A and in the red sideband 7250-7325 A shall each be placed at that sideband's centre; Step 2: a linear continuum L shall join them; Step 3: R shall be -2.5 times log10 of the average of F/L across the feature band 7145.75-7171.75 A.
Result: 0.17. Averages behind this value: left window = 1.72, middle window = 1.86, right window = 2.43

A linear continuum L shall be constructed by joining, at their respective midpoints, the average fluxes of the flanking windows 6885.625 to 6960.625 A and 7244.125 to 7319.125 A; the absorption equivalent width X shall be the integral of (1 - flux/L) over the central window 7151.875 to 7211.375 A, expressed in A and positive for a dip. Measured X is 9.03 A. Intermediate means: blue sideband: 1.72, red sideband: 2.38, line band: 1.86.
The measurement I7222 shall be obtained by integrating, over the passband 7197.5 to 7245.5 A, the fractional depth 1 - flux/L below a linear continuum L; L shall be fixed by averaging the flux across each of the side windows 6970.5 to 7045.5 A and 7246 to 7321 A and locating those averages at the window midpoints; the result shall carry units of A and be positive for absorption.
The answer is 6.7 A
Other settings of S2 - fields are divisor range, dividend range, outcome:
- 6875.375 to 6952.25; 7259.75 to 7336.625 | 1.60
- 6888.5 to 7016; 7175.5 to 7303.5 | 1.32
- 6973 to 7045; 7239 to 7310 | 1.47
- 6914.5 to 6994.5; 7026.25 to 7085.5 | 1.07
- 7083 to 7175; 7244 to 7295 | 1.28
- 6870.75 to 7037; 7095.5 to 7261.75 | 1.18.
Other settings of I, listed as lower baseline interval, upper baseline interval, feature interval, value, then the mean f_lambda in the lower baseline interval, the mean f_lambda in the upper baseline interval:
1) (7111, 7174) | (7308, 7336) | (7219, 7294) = 0.10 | 1.84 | 2.62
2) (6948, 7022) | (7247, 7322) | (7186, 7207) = 0.18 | 1.7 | 2.4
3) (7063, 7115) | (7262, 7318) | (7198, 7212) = 0.17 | 1.81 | 2.47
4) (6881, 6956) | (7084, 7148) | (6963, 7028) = 0.04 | 1.73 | 1.81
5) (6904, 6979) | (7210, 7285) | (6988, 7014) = 0.07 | 1.72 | 2.07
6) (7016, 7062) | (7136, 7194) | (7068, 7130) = -0.01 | 1.74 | 1.86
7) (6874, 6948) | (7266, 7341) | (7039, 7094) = 0.13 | 1.73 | 2.5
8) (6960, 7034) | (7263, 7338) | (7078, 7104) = 0.08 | 1.69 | 2.49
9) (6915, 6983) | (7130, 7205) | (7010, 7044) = 0.05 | 1.72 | 1.85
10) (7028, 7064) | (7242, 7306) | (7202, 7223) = 0.14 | 1.76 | 2.3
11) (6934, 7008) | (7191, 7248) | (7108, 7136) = 0.01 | 1.7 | 1.93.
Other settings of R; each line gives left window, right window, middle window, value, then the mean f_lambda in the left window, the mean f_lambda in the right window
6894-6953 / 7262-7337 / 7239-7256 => 0.157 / 1.71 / 2.49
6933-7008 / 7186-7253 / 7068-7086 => -0.016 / 1.7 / 1.93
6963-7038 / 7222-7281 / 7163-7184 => 0.055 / 1.69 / 2.08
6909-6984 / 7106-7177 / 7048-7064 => -0.002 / 1.72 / 1.84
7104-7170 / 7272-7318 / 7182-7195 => 0.110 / 1.84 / 2.53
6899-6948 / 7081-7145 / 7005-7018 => 0.061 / 1.71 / 1.81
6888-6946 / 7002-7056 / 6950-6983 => -0.001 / 1.72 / 1.71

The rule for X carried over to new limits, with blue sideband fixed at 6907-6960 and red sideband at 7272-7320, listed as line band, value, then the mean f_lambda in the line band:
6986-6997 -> 1.0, 1.68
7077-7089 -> 1.4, 1.82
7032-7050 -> 1.9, 1.75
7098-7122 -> 3.5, 1.81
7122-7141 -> 3.0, 1.82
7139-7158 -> 3.0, 1.86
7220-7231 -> 2.2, 1.9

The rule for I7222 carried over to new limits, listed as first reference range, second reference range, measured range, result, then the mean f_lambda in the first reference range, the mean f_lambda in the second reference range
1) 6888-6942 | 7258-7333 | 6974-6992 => 1.6 A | 1.72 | 2.48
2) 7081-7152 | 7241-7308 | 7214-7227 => 1.4 A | 1.82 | 2.31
